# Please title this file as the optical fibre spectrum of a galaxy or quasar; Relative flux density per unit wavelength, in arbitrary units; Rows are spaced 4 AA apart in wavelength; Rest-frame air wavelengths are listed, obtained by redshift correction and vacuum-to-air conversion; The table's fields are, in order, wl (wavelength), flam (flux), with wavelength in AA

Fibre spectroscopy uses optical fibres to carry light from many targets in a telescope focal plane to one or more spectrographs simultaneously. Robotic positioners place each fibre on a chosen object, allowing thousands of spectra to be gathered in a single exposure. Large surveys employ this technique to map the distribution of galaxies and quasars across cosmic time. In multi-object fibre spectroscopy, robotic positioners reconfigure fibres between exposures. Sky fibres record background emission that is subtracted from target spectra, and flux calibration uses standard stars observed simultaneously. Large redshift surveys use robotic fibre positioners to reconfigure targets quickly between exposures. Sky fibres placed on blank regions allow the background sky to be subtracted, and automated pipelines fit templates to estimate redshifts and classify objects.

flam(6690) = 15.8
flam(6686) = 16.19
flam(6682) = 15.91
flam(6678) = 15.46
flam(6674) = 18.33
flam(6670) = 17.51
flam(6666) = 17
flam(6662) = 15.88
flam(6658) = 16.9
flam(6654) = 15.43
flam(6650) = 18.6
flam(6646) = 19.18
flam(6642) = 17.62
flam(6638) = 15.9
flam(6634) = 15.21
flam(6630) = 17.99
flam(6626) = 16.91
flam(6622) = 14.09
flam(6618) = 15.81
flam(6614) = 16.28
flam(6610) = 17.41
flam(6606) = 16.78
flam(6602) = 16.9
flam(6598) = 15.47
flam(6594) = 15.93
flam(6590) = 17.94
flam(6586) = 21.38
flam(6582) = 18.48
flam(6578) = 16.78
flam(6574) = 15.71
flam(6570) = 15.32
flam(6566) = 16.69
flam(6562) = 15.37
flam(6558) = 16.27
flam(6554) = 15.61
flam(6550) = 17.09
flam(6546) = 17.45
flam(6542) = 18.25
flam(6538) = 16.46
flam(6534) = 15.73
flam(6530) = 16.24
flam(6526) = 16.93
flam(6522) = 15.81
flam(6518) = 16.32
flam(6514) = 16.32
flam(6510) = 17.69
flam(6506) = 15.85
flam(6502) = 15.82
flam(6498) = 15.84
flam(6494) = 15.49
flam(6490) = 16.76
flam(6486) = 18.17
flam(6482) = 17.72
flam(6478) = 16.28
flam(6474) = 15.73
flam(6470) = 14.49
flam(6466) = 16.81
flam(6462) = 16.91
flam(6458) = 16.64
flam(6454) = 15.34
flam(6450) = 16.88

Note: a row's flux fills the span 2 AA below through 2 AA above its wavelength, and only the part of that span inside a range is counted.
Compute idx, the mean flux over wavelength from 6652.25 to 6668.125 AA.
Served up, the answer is 16.3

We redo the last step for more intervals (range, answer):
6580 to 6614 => 17.5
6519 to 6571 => 16.4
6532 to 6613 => 16.8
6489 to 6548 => 16.5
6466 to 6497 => 16.4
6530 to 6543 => 16.6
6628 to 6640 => 16.4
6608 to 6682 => 16.7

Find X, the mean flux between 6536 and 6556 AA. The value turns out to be 17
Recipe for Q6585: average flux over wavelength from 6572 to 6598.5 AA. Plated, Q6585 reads 17.5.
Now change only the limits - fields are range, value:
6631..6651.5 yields 17.3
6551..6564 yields 15.9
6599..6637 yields 16.3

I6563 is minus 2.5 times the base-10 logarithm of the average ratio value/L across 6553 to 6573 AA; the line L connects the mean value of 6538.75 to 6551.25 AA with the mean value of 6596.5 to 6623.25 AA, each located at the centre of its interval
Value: 0.08 mag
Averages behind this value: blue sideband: 17.5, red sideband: 16.2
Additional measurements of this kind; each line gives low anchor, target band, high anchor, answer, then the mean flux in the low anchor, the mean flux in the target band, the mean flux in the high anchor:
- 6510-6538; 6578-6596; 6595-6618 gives -0.11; 16.3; 18.2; 16.5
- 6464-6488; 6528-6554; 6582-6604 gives 0.02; 16.5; 16.8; 17.6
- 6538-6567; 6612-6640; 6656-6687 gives 0.04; 16.7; 16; 16.7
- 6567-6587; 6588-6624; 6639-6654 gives 0.08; 17.3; 16.3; 17.9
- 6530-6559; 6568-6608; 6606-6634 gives -0.04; 16.7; 17.1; 16.4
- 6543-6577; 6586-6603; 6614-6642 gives -0.06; 16.3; 17.1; 16.1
